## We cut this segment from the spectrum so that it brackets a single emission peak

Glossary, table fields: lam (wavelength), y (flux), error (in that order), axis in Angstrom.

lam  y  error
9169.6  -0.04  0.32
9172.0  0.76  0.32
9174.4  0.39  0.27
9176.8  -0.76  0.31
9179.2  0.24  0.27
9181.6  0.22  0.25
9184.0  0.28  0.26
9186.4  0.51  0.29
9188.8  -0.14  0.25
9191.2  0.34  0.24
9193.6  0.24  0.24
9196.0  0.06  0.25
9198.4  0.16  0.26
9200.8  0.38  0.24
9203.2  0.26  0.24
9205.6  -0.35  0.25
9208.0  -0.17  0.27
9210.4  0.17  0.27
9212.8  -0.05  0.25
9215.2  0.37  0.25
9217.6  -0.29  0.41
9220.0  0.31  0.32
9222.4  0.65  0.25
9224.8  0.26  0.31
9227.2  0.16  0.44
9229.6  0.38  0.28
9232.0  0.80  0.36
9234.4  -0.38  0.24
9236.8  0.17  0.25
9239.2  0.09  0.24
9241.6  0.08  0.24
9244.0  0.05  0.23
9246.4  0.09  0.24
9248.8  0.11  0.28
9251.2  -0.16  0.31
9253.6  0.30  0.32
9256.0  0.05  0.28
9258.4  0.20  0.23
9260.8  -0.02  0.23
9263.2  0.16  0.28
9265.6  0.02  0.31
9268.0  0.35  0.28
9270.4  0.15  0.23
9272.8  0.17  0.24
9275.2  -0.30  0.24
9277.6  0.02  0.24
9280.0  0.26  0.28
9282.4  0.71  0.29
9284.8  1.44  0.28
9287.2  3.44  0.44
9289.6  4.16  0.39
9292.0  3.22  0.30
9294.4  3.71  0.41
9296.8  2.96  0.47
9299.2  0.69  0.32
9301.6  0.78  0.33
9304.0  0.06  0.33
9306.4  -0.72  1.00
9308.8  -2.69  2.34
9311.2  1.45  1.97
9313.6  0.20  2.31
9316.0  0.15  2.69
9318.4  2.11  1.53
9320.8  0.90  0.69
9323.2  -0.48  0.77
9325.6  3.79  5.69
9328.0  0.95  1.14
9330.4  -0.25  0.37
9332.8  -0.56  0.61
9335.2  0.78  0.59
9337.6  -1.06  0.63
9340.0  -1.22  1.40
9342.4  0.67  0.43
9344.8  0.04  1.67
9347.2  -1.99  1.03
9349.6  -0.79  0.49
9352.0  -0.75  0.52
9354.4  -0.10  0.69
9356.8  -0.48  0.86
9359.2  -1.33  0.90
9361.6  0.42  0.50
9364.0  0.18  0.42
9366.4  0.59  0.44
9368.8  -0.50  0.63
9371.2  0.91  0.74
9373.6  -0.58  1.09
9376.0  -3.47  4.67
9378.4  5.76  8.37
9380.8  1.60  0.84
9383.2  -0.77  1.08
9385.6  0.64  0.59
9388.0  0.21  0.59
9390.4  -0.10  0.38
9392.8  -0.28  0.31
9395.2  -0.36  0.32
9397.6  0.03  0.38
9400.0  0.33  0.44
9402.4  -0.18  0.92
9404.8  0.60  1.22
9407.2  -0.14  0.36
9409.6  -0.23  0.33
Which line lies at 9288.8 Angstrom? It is [O II] 3727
